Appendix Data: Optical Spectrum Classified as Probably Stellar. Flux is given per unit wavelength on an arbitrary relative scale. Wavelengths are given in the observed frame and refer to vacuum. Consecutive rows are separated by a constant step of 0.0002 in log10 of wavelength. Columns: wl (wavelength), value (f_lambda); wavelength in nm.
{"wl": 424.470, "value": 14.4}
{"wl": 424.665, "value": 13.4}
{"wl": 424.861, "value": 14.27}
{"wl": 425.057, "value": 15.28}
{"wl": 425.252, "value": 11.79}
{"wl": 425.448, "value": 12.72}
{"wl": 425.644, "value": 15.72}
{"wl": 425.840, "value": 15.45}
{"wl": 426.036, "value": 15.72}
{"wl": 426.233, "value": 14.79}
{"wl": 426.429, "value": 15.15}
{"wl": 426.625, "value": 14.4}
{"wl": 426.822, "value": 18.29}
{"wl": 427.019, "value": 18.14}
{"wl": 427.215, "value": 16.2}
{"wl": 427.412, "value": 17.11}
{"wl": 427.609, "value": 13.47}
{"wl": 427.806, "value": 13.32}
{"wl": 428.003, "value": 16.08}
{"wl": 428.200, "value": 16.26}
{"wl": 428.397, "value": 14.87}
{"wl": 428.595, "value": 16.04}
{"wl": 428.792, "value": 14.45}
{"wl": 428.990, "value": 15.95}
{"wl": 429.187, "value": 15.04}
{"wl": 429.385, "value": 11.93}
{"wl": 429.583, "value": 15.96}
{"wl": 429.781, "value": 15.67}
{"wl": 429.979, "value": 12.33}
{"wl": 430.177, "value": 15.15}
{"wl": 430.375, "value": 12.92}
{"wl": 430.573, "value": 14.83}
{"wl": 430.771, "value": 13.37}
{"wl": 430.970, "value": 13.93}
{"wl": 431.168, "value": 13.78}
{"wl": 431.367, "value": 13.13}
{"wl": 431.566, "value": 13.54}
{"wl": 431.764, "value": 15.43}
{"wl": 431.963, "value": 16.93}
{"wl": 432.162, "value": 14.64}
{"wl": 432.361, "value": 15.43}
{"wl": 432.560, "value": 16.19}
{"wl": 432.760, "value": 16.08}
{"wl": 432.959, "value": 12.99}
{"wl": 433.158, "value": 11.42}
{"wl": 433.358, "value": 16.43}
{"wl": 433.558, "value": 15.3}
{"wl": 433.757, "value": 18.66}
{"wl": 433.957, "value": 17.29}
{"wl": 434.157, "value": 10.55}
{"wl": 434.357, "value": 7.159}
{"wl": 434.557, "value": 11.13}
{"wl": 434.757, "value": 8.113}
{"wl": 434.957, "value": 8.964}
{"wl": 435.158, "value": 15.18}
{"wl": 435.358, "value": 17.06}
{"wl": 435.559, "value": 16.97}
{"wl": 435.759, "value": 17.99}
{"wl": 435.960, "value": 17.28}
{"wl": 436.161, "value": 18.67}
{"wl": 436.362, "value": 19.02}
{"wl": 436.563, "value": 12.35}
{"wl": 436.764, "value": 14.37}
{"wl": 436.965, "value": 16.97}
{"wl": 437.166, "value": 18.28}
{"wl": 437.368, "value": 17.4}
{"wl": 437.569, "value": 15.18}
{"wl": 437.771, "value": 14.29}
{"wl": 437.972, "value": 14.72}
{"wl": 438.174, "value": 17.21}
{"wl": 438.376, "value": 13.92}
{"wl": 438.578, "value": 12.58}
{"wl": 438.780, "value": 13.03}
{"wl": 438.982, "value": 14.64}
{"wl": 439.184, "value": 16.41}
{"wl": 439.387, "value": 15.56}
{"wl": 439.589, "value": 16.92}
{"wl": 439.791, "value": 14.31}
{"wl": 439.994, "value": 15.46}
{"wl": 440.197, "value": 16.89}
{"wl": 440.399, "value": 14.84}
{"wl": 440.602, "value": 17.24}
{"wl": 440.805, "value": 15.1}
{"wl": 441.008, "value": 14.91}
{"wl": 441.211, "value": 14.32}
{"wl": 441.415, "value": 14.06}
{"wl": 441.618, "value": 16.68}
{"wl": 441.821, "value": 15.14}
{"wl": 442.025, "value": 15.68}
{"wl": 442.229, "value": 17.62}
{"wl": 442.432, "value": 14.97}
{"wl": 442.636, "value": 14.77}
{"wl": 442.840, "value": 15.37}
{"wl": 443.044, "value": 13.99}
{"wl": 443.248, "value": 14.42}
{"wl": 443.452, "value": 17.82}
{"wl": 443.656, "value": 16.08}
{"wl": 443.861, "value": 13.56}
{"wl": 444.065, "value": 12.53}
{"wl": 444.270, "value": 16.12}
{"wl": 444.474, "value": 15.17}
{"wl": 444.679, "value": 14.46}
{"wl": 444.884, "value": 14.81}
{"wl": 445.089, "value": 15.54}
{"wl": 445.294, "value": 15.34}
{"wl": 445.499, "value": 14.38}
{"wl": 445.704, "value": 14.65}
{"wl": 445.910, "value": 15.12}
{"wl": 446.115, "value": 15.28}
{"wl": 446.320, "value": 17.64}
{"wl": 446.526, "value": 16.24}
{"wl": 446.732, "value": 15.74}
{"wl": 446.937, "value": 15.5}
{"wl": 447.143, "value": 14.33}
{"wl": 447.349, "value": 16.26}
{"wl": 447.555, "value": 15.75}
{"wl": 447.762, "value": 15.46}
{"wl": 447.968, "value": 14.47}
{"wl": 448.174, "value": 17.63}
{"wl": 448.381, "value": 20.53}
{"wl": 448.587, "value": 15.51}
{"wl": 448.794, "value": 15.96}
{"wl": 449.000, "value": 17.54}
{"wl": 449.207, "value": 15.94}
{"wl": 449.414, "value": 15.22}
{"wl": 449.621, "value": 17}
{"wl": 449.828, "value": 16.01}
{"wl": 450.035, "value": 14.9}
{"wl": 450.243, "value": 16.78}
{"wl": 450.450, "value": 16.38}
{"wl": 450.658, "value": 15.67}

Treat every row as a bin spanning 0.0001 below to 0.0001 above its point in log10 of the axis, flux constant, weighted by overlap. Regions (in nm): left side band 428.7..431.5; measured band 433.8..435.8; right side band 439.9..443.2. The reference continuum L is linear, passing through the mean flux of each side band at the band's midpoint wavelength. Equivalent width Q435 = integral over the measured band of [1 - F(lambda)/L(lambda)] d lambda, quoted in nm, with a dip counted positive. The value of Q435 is 0.22 nm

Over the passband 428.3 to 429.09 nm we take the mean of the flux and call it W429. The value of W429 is 15.3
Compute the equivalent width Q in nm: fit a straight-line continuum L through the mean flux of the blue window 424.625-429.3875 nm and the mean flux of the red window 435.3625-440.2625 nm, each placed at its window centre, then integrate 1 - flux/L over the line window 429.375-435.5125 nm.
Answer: 0.60 nm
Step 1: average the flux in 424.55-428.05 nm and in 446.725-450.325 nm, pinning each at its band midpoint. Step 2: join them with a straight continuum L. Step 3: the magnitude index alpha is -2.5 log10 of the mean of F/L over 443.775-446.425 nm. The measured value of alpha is 0.070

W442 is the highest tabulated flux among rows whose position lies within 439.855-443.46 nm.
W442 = 17.82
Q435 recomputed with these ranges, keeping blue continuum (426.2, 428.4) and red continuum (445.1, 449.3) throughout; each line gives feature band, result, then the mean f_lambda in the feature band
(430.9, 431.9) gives 0.11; 14.1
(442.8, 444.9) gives 0.13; 14.9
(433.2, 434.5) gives 0.15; 14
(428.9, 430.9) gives 0.19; 14.3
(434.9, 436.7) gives -0.03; 16.1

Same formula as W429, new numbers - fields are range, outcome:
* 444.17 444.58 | 15.6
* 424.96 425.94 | 14.2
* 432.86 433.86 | 15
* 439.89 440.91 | 15.9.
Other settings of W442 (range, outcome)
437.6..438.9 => 17.21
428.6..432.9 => 16.93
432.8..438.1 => 19.02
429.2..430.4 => 15.96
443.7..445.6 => 16.12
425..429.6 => 18.29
